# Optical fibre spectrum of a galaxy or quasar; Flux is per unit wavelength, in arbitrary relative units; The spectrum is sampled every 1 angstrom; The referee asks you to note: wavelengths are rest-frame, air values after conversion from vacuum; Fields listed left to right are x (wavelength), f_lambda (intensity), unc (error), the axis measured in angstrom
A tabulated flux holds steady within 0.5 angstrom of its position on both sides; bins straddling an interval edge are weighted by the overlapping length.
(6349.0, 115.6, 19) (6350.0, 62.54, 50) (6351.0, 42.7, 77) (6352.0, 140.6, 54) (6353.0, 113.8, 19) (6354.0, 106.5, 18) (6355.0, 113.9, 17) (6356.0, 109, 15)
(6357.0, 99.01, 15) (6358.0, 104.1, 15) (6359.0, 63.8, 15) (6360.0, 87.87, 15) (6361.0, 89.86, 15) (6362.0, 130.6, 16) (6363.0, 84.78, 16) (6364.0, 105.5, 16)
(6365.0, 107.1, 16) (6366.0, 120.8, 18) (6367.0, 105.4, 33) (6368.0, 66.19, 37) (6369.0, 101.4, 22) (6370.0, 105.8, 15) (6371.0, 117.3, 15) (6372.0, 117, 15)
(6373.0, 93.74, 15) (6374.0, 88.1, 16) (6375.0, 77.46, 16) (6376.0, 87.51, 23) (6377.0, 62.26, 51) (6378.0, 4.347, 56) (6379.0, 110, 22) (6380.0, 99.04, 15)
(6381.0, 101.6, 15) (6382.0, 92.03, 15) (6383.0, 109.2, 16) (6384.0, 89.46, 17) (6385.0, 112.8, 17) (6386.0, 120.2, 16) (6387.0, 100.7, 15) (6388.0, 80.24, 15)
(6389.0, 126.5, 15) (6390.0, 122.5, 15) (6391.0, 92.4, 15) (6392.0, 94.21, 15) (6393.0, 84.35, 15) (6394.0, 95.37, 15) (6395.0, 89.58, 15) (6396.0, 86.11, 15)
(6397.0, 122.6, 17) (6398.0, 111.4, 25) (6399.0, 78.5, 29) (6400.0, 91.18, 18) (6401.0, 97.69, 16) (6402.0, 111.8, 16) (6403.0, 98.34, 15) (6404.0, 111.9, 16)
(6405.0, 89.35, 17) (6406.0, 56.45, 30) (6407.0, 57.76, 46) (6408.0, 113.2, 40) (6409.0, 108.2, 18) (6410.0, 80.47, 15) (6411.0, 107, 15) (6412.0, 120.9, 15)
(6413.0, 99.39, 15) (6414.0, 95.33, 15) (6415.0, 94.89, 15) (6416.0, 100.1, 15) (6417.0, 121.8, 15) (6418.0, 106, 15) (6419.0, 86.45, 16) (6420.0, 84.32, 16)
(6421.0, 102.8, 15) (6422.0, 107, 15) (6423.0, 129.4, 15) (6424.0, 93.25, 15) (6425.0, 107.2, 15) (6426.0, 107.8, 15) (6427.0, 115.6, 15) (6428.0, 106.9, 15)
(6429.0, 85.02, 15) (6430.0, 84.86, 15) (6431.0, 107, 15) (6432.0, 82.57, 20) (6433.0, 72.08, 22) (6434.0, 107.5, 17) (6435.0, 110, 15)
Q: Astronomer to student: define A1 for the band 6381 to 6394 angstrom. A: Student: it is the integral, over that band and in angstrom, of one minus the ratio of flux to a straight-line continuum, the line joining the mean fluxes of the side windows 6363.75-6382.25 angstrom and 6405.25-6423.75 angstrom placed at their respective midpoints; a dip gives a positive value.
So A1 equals -1.0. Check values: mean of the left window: 92.6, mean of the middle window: 102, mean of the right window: 98.2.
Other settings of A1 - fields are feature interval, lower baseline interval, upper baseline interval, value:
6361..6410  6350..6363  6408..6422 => 1.7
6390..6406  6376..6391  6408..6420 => 0.2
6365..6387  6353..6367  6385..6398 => 1.6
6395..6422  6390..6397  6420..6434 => -0.1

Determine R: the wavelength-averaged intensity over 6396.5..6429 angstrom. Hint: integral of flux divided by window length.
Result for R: 100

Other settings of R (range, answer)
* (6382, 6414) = 98.5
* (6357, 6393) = 96.2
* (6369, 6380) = 87.6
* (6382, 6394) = 102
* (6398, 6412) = 94.1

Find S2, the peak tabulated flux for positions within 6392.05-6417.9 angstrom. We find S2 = 122.6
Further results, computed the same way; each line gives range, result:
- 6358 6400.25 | 130.6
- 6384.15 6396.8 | 126.5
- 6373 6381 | 110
